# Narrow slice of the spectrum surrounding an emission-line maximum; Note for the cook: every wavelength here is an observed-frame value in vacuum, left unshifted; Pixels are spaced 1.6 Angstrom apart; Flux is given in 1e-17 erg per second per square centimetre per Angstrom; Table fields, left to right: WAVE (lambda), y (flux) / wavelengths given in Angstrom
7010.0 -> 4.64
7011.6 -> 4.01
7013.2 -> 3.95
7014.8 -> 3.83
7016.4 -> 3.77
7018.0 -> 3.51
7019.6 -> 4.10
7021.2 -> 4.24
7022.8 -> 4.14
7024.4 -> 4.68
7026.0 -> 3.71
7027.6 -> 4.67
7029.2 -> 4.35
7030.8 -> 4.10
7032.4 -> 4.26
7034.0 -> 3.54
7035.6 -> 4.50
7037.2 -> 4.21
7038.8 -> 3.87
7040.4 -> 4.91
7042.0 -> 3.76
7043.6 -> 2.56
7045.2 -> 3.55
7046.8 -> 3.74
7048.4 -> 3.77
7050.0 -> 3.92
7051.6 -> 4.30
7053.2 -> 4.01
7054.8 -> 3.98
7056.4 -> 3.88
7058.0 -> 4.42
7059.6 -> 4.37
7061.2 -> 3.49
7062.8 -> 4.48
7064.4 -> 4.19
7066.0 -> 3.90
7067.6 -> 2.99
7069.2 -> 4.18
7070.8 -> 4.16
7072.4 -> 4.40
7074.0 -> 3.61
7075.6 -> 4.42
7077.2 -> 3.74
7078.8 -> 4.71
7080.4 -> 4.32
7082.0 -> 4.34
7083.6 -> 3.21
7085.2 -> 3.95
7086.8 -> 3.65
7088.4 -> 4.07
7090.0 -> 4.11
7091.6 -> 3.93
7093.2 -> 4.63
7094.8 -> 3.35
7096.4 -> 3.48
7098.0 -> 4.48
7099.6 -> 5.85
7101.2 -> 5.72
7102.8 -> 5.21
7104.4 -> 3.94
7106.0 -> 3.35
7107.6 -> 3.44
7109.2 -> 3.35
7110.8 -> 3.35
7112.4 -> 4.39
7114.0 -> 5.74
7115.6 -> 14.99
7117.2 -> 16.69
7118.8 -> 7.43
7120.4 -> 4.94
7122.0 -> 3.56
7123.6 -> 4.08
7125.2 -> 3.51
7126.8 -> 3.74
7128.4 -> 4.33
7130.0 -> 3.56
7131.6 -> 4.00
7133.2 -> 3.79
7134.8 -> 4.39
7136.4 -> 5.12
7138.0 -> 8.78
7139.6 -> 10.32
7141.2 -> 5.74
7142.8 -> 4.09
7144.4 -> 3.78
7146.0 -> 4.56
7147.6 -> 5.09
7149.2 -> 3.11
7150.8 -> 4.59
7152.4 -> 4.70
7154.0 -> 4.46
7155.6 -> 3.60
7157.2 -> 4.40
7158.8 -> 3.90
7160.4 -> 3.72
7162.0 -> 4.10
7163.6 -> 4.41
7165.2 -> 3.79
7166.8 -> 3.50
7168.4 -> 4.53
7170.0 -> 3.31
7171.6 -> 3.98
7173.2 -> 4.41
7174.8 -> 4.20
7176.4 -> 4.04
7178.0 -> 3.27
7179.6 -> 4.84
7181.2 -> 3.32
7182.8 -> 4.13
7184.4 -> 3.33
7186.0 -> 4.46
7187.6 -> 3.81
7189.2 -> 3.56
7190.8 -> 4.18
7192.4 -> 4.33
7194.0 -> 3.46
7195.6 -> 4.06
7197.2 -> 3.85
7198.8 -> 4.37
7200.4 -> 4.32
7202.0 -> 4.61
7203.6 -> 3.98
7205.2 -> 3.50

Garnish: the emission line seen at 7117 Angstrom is H-alpha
